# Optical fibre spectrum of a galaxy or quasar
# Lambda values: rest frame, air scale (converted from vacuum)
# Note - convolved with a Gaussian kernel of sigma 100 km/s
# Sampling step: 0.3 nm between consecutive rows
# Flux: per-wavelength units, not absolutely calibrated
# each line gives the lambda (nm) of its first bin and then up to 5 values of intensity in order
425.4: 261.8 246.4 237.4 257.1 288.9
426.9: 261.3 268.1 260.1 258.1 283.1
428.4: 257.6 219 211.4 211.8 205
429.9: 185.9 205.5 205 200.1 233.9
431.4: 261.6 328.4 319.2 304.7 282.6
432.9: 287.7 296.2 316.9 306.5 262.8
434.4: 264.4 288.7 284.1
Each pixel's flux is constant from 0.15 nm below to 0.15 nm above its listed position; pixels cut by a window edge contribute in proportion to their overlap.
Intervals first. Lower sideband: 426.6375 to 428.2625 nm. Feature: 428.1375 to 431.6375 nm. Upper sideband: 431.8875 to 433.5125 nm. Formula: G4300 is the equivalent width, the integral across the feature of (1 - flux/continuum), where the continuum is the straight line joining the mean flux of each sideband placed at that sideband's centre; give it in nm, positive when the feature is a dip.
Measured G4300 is 0.74 nm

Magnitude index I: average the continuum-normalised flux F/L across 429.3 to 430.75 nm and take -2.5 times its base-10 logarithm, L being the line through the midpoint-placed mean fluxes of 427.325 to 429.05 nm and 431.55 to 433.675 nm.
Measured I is 0.330 mag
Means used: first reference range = 251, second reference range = 305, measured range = 202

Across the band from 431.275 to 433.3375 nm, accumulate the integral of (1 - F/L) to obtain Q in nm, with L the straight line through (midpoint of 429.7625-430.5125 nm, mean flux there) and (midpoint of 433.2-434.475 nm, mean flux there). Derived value -0.38 nm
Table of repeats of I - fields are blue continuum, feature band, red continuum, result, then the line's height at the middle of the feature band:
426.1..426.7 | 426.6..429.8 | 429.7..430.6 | -0.04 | 235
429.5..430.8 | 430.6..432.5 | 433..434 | -0.12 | 243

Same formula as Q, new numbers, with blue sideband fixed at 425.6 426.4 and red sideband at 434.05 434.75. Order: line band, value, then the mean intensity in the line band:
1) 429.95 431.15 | 0.243 nm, 207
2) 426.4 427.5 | -0.094 nm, 270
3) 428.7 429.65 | 0.164 nm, 211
